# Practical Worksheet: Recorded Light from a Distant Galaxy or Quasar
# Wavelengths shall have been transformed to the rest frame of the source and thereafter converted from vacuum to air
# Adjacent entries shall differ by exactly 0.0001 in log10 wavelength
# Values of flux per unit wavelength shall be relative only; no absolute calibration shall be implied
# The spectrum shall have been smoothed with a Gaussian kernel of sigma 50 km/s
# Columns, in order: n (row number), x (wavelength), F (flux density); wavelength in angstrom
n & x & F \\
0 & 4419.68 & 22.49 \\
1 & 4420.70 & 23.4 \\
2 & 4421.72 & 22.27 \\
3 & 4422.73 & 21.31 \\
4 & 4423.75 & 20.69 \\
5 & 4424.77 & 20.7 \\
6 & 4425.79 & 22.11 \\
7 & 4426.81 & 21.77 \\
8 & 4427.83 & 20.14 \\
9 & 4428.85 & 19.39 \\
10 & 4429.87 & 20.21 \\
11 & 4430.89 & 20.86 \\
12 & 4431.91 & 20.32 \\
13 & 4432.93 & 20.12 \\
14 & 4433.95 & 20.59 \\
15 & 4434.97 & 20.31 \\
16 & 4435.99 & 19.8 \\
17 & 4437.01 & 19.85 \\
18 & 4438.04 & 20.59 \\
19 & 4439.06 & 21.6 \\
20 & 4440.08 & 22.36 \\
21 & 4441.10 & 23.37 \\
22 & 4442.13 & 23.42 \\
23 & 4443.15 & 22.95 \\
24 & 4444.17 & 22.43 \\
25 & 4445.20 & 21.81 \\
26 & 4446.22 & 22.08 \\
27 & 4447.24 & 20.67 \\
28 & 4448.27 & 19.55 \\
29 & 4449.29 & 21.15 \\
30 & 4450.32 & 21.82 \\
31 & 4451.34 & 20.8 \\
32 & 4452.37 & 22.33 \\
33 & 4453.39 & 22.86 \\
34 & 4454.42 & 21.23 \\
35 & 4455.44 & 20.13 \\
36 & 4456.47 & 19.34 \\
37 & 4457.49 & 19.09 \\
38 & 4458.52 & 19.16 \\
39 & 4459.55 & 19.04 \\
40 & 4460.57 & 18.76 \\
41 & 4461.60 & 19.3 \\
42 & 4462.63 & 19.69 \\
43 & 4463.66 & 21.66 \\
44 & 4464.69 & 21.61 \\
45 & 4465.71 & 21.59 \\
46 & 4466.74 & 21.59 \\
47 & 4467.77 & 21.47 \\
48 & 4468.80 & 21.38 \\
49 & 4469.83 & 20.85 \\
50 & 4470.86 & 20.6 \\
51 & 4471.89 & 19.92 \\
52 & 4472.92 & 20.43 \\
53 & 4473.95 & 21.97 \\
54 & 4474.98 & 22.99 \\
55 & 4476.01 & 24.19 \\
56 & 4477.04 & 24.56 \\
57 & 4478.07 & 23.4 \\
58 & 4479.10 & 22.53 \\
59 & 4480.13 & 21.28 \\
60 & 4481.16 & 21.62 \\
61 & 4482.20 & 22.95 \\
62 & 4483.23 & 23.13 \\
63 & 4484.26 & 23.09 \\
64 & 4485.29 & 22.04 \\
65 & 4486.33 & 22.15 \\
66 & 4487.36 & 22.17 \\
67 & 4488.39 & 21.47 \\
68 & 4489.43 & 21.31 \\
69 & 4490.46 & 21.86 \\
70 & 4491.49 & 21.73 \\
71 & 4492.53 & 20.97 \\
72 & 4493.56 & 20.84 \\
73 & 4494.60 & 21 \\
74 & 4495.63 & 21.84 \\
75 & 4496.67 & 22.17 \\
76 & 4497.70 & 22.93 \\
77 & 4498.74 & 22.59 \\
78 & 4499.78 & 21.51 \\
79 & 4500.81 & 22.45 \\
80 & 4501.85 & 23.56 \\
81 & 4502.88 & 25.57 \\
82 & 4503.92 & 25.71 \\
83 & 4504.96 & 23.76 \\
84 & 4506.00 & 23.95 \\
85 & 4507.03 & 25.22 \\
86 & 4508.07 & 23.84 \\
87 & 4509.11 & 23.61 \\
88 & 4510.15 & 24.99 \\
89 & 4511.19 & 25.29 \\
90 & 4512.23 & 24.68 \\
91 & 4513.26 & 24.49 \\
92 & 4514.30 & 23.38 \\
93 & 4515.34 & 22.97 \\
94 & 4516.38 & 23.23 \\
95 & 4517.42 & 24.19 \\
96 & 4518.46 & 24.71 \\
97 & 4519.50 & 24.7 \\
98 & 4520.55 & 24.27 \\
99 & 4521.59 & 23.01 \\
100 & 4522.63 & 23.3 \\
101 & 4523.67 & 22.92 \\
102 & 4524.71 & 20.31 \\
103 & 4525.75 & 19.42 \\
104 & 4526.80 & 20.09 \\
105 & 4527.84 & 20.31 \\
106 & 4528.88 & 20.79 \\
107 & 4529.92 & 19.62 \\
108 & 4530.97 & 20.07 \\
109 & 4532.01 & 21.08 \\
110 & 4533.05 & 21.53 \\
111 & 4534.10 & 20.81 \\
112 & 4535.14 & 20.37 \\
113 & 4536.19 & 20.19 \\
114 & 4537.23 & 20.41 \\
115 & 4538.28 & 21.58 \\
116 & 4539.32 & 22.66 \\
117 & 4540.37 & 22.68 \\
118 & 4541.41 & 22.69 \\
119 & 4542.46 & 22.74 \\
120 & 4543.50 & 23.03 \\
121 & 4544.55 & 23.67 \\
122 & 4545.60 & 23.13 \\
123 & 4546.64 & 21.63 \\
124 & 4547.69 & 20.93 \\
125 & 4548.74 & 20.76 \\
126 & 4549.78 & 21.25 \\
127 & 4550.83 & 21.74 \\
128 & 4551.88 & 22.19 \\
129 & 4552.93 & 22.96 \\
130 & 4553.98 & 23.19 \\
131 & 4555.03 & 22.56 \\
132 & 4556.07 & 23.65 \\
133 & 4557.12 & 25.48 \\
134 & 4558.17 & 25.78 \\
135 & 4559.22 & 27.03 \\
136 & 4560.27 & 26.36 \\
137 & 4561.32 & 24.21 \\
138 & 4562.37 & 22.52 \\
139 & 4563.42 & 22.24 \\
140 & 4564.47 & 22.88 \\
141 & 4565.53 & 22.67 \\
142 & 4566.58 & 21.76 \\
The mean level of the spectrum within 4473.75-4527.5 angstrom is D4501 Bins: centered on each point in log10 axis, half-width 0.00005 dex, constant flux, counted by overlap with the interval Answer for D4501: 22.9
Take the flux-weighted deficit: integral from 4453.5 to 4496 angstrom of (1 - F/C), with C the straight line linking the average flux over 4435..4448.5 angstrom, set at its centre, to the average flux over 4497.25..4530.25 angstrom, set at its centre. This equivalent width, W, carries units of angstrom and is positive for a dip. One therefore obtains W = 1.8 angstrom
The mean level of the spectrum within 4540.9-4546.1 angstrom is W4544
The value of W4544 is 23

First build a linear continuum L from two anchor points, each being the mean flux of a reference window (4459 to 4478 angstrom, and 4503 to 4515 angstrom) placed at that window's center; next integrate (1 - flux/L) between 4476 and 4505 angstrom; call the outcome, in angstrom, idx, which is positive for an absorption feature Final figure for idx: 0.6 angstrom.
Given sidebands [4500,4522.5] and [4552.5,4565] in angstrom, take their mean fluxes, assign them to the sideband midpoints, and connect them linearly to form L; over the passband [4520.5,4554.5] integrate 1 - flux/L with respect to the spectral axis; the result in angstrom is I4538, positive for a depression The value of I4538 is 3.47 angstrom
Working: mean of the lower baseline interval 24.1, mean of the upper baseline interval 24.1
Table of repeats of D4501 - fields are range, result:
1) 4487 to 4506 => 22.5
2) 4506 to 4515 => 24.4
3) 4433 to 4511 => 21.8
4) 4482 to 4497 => 21.9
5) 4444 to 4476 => 20.9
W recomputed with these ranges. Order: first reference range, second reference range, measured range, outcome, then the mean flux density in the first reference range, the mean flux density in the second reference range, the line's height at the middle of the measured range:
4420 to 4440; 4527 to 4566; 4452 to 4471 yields 0.6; 20.9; 22.3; 21.3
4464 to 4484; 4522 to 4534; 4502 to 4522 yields -2.9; 22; 20.9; 21.2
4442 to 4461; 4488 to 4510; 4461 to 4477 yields 0.2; 20.9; 22.8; 21.6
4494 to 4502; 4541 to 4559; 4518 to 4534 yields 0.6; 22.2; 22.9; 22.5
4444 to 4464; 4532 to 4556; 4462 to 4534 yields -3.8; 20.6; 22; 21.3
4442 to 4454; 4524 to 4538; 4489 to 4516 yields -3.0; 21.8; 20.4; 20.9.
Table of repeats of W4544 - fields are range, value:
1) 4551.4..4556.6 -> 22.9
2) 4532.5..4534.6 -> 21.1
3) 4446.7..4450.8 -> 20.8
